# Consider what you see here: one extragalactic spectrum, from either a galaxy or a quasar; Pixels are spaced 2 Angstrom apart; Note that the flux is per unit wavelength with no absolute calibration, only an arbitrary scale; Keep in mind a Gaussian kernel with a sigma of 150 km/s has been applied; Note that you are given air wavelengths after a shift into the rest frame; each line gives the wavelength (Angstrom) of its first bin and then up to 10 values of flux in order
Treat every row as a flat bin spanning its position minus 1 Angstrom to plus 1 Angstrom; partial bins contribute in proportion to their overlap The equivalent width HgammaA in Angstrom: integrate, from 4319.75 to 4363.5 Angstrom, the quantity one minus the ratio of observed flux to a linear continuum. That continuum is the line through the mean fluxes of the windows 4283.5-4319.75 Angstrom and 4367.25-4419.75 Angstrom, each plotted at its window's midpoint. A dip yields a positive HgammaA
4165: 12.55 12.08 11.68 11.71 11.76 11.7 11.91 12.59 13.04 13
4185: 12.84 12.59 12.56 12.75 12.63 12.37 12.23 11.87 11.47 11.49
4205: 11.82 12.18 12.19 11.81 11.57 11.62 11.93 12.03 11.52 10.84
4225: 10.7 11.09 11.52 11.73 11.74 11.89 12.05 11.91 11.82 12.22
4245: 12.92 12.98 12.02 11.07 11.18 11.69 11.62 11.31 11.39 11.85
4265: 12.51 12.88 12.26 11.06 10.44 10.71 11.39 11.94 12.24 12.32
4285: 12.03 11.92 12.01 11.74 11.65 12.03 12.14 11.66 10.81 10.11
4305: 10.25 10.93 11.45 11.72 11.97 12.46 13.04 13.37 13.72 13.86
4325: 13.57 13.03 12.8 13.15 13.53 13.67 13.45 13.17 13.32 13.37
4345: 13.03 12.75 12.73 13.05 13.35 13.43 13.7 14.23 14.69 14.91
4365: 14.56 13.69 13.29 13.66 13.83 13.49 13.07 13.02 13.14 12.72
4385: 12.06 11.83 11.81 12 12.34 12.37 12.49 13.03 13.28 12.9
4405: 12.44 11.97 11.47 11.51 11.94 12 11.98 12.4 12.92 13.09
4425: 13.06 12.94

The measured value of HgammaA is -4.95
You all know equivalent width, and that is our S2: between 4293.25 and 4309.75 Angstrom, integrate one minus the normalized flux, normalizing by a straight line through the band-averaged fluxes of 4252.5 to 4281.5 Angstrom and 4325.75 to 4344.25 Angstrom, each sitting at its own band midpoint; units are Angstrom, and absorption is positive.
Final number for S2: 1.7 Angstrom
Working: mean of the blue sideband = 11.6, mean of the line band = 11.2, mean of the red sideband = 13.3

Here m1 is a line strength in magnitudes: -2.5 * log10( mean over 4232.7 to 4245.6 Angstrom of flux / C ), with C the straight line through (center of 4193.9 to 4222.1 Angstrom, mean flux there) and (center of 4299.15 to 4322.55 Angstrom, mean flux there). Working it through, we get -0.019 mag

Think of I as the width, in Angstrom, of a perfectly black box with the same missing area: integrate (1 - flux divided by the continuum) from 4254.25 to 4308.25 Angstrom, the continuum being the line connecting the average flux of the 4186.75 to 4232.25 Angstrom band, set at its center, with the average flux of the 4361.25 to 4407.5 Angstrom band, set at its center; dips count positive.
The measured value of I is 3.2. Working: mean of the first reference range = 11.8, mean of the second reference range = 13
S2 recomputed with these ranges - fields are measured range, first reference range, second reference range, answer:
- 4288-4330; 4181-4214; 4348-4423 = 1.7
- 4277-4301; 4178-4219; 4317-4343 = 2.1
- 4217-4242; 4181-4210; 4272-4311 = 0.9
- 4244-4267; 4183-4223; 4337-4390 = 1.0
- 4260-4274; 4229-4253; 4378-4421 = 0.3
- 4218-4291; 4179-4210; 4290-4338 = 3.5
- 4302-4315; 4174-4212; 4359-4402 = 1.6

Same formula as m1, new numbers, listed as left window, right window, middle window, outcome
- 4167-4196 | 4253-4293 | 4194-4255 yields 0.025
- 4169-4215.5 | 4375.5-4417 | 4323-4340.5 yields -0.087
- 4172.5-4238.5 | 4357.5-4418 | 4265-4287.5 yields 0.049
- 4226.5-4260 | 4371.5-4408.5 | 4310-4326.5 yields -0.062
